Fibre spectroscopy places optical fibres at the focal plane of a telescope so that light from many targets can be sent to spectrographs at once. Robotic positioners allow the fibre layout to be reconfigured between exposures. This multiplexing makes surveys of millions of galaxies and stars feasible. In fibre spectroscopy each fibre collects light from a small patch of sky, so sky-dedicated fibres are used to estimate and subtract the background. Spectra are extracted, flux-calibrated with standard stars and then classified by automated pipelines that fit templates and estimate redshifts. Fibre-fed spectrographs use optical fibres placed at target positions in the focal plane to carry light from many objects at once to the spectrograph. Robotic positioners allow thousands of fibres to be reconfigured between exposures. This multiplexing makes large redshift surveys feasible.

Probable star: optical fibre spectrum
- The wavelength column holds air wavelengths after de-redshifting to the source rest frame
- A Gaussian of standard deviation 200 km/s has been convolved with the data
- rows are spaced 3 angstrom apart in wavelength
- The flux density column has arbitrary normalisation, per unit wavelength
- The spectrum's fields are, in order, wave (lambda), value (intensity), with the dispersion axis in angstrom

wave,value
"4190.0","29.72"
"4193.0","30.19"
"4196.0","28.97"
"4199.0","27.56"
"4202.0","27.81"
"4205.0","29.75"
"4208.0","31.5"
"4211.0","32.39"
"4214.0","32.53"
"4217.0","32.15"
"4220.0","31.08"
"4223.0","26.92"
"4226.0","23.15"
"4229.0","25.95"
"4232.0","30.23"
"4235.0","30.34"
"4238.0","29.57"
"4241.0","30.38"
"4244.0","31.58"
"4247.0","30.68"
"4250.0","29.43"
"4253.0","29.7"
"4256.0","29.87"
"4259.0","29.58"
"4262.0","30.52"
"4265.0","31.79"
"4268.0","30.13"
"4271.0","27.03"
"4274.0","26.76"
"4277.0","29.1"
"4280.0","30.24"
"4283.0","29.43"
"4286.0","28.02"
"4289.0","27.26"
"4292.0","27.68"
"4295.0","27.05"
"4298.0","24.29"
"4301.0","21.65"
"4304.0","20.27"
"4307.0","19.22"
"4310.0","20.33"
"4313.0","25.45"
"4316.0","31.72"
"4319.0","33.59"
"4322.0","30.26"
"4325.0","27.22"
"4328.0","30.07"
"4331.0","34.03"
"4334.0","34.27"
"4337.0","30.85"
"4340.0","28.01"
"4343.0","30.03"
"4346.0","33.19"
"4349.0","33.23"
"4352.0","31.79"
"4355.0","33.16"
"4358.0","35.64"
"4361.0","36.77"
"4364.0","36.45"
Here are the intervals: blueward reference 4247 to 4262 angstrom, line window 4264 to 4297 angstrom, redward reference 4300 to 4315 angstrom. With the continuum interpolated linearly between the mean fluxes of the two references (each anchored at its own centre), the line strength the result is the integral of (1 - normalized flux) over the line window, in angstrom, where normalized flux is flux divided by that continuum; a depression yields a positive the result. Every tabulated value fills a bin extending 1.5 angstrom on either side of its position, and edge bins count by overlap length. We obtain -3.4 angstrom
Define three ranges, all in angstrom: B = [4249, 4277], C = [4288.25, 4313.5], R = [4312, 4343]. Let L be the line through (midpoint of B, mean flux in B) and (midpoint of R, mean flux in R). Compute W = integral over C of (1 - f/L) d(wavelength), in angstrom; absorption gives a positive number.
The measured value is 5.5 angstrom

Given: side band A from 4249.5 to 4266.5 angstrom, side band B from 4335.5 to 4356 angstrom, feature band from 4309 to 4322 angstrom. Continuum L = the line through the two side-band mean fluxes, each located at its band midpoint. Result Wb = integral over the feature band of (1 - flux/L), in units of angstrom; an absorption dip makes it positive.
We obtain 1.12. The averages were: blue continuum 30.2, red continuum 31.4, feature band 28.3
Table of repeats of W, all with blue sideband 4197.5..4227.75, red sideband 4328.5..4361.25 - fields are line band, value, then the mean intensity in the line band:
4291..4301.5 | 2.02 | 25.4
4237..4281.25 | 1.14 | 29.8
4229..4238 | 0.15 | 29.4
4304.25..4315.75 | 3.32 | 22.6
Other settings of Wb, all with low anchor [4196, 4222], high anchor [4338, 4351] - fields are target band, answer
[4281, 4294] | 1.1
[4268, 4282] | 1.0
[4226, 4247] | 0.9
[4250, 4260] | 0.3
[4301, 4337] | 3.8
